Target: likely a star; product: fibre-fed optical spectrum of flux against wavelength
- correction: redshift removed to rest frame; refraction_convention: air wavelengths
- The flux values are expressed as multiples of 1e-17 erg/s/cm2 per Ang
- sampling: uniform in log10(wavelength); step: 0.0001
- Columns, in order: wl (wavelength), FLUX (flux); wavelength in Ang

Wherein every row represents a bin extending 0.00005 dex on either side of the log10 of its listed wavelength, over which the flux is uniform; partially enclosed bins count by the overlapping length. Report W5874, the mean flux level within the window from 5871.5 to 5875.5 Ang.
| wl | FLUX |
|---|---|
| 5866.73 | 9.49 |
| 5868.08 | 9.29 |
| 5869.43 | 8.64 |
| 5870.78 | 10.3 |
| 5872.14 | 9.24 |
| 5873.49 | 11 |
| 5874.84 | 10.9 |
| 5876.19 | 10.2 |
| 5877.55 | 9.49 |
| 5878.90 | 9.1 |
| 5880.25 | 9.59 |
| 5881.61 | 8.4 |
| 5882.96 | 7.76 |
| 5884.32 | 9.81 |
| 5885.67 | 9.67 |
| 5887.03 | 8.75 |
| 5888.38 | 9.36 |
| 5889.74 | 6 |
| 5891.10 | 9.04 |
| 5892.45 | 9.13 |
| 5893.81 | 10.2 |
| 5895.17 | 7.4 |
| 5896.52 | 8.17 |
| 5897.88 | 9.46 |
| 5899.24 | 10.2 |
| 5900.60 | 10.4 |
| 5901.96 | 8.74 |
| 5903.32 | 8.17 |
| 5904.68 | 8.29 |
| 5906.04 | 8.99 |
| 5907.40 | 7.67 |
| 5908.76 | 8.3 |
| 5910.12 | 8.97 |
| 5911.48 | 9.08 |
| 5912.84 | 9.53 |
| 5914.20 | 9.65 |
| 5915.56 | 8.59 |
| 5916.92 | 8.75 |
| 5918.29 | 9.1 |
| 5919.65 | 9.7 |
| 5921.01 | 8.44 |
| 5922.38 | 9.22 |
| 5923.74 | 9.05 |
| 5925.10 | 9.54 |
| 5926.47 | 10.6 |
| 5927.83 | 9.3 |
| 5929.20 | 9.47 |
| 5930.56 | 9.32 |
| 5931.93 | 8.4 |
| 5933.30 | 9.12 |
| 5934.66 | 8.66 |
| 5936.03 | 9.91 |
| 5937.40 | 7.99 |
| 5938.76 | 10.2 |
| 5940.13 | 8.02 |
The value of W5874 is 10.4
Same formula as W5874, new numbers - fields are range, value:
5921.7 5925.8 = 9.28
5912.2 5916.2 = 9.27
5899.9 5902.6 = 9.58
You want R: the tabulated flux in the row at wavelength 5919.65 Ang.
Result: 9.7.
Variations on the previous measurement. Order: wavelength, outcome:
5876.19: 10.2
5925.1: 9.54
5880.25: 9.59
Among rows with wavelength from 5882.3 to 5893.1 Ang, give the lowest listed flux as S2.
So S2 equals 6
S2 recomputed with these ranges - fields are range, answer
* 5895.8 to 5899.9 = 8.17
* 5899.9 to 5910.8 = 7.67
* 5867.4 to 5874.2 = 8.64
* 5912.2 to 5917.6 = 8.59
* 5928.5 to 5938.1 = 7.99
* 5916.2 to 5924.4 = 8.44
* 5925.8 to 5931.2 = 9.3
